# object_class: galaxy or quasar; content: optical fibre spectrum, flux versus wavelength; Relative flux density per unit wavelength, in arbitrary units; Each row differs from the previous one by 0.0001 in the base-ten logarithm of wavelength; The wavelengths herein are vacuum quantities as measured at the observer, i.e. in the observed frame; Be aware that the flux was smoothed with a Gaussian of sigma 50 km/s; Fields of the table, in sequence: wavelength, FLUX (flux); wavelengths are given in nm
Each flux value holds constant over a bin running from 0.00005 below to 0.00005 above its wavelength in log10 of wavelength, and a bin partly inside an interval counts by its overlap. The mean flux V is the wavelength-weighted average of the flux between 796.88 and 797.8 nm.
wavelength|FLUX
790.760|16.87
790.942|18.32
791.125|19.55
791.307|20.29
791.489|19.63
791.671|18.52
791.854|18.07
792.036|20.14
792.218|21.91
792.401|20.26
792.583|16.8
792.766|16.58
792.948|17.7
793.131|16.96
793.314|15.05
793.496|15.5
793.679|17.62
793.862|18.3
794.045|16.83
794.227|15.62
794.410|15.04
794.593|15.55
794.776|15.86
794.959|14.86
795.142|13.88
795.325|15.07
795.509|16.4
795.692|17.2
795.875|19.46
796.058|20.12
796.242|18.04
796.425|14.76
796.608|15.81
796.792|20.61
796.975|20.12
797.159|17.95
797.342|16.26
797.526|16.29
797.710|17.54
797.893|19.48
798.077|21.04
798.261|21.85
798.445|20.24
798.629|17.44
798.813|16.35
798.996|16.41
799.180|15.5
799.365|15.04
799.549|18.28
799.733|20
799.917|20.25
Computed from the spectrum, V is 17.6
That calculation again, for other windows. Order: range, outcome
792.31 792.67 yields 18.6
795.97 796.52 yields 17.6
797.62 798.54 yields 20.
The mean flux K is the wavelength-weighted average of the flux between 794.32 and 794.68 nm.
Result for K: 15.3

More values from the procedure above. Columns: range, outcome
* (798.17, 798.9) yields 19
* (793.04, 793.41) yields 16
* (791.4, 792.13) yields 19.1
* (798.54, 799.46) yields 16.2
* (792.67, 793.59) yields 16.4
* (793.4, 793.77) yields 16.6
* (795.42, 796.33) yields 18.3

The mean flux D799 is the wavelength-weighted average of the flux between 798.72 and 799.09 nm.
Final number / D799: 16.4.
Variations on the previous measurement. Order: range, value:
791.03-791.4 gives 19.9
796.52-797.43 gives 18.2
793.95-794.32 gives 16.3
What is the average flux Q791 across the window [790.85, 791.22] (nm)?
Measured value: 18.9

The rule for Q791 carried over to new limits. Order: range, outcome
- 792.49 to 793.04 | 17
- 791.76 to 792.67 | 19.4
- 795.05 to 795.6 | 15.1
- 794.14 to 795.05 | 15.4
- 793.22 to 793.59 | 15.3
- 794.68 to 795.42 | 14.9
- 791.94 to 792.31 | 21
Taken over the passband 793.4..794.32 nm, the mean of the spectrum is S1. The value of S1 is 16.8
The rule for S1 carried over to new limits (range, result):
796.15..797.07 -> 17.9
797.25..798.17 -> 18.1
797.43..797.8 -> 16.9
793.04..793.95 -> 16.7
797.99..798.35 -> 21.4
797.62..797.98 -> 18.5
